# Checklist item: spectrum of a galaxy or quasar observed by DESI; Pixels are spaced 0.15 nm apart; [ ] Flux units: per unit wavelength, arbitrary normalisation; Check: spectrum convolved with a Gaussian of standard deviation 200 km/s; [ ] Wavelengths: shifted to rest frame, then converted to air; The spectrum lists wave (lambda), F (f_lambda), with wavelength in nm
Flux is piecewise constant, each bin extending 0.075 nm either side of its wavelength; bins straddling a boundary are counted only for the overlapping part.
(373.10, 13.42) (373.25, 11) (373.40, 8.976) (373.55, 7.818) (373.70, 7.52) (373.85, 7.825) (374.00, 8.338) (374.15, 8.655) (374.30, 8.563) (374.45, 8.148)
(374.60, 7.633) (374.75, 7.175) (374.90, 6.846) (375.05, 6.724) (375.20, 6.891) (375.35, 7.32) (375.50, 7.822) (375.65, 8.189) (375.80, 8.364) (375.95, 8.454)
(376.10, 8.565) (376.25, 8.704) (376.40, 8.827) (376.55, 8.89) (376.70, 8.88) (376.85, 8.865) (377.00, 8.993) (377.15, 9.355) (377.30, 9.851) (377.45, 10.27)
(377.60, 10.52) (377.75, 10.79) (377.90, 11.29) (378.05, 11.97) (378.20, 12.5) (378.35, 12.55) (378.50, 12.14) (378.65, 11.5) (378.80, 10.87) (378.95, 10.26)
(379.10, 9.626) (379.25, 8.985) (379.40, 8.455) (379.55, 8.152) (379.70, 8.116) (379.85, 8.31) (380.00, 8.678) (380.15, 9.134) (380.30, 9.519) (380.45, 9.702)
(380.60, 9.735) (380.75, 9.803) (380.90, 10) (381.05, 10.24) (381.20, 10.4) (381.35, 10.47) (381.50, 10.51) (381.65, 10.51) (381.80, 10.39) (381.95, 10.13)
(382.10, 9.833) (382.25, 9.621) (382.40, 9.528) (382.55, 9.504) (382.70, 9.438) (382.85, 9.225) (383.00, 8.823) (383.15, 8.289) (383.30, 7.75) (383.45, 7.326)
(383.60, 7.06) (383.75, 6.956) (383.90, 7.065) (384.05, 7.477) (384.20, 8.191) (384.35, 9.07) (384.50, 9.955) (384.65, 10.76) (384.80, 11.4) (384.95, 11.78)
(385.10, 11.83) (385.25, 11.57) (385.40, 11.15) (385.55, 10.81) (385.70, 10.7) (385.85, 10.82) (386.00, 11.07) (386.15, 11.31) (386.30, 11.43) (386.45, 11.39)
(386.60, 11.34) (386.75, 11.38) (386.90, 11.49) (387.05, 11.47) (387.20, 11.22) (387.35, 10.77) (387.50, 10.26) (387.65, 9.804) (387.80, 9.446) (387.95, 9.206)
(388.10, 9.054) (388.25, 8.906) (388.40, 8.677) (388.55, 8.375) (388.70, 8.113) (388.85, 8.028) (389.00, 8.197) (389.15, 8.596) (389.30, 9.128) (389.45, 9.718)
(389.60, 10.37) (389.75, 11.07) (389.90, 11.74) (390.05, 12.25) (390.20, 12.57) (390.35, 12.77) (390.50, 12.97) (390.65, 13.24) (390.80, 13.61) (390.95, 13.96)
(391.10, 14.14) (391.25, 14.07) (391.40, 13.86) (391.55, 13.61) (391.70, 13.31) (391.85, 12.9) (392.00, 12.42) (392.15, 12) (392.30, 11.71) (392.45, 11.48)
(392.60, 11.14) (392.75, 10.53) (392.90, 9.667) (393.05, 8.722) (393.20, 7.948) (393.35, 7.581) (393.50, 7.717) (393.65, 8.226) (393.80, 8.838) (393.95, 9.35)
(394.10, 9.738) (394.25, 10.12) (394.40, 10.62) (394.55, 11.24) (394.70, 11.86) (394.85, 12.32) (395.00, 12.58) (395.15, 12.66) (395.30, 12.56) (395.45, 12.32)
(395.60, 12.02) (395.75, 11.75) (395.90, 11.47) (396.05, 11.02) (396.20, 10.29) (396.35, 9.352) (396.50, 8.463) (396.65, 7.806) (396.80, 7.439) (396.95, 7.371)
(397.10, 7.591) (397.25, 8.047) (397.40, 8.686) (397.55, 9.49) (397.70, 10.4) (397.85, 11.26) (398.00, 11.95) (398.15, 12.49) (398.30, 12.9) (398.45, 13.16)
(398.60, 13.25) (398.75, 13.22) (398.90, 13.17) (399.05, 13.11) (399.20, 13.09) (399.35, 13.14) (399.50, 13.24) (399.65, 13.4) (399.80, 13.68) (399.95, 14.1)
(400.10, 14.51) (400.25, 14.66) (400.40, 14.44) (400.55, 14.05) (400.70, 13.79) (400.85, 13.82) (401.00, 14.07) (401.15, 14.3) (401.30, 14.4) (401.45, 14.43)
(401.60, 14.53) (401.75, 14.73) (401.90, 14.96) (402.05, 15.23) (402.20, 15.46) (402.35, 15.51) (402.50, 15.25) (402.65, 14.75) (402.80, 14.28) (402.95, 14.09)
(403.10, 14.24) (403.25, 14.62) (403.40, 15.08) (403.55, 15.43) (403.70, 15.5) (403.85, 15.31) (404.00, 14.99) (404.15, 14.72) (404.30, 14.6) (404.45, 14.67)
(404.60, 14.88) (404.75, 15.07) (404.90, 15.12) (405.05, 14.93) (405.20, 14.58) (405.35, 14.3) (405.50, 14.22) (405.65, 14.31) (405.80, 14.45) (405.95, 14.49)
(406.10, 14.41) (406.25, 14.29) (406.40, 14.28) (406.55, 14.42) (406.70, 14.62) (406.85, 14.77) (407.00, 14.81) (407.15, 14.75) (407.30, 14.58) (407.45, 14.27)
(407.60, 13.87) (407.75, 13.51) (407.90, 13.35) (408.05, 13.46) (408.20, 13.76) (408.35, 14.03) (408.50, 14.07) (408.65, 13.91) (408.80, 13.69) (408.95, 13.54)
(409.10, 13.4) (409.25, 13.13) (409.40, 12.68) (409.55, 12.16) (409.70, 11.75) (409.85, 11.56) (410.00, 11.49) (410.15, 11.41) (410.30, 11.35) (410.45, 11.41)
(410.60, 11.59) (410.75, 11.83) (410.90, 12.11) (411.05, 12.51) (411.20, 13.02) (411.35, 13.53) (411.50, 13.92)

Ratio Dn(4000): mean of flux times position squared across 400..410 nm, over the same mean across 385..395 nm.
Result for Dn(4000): 1.42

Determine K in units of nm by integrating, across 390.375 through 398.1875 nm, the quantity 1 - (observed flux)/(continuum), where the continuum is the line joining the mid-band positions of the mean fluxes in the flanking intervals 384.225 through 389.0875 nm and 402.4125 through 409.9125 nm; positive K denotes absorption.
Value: 0.592 nm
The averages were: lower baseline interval 10.3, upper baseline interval 14.2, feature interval 10.9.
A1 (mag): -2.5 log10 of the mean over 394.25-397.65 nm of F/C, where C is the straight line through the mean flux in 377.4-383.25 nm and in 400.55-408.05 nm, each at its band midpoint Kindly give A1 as 0.25 mag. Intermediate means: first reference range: 9.98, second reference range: 14.6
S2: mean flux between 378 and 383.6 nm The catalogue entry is 9.74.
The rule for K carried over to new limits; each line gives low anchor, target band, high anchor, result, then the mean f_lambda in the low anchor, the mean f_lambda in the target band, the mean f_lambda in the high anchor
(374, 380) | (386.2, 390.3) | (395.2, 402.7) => 0.258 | 9.16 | 10.2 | 12.5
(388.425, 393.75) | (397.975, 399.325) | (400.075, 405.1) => 0.047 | 11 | 13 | 14.7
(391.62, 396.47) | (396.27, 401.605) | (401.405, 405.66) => 0.352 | 10.8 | 12.1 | 14.8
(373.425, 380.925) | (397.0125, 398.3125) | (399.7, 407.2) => 0.316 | 9.11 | 10.2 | 14.6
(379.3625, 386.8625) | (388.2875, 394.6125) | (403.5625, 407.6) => 0.408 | 9.74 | 10.8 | 14.7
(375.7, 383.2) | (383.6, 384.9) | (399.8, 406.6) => 0.234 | 9.75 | 8.81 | 14.6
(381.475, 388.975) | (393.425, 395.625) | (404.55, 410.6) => 0.124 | 9.79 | 10.8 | 13.7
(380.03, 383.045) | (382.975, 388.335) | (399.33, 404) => 0.414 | 9.82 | 9.96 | 14.5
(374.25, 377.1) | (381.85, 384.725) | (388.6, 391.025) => 0.268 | 8.1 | 8.75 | 11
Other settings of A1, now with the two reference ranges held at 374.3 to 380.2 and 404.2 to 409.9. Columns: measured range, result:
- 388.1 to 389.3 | 0.285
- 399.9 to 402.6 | -0.117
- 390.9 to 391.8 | -0.200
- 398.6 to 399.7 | -0.037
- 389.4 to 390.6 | -0.046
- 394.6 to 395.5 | -0.024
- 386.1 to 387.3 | -0.063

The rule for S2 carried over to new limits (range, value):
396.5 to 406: 13.4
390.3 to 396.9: 11.1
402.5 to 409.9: 14.2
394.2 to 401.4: 11.9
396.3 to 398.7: 10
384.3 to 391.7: 11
